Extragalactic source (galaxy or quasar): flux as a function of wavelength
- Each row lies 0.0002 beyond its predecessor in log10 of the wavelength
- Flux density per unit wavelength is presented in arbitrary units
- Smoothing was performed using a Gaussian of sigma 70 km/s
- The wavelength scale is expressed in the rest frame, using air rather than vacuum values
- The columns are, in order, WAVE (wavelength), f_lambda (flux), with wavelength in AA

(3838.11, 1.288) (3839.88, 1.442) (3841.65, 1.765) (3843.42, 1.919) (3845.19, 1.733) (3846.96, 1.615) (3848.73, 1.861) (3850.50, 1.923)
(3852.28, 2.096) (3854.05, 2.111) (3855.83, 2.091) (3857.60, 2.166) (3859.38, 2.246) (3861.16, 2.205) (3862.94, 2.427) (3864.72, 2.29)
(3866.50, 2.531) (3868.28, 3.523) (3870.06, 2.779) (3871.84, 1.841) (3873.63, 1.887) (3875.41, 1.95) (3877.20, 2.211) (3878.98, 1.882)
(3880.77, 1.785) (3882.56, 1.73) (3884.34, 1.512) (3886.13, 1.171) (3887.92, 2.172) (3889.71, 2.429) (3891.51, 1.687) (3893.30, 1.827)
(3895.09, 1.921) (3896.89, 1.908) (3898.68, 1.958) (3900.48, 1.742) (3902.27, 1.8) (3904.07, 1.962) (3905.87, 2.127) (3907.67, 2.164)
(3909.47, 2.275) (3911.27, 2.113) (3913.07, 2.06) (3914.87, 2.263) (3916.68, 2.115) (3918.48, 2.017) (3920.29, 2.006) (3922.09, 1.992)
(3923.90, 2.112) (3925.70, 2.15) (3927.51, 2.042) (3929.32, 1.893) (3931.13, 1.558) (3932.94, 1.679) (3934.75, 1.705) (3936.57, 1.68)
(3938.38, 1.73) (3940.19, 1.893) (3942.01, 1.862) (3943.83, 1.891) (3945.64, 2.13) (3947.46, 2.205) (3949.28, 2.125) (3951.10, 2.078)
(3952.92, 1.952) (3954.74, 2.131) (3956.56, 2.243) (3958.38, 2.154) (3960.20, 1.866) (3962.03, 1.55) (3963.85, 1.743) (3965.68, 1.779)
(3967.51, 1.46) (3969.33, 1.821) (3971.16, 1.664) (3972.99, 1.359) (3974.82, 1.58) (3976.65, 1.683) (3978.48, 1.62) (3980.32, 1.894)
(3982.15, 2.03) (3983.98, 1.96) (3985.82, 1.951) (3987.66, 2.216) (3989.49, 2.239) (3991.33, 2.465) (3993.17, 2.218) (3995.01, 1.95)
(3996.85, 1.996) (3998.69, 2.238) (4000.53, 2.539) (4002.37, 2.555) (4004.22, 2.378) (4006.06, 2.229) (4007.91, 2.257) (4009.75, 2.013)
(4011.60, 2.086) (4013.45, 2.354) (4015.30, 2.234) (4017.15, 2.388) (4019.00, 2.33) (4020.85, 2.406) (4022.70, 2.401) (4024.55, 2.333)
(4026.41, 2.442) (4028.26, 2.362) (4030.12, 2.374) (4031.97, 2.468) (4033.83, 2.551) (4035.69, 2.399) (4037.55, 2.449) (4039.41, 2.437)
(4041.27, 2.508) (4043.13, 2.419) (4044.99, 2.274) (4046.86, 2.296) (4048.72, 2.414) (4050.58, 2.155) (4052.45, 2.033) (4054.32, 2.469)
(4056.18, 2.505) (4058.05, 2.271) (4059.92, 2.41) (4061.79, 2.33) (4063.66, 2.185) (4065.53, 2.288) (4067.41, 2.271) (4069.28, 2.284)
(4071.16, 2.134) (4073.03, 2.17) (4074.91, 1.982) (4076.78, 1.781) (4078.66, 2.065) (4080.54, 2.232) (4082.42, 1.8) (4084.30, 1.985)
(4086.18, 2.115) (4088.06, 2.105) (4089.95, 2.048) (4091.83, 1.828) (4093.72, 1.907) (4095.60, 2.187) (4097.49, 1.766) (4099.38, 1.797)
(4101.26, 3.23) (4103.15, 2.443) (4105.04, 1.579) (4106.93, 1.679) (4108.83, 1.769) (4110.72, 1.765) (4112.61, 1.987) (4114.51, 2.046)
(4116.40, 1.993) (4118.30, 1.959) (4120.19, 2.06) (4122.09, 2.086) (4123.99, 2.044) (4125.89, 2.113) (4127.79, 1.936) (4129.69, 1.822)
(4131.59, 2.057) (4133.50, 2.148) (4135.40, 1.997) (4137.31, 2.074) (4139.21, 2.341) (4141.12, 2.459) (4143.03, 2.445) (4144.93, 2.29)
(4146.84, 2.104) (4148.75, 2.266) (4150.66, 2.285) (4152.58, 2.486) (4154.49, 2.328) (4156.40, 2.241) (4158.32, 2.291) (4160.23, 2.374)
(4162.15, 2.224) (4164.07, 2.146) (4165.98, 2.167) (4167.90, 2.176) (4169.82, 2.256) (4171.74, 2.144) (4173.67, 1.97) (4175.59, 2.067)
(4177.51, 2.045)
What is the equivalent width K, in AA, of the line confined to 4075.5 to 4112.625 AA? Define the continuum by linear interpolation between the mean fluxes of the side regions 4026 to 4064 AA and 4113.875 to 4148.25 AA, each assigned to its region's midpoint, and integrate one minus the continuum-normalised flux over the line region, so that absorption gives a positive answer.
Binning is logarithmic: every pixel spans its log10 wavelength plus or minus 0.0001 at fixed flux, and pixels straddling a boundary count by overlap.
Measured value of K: 3.68 AA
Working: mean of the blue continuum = 2.37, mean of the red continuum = 2.11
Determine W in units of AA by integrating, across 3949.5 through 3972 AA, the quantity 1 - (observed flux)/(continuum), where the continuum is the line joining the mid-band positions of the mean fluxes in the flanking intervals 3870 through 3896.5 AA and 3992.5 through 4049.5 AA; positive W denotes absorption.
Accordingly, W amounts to 2.7 AA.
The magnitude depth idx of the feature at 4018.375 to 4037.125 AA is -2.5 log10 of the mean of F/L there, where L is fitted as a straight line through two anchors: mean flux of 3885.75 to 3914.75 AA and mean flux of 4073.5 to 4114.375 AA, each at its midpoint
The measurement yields -0.20 mag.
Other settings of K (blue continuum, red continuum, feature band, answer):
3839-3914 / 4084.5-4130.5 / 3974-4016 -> -2.13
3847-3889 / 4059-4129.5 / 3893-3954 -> 3.40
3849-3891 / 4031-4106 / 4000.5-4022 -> -1.17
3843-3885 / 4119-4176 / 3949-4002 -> 4.47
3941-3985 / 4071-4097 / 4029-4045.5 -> -4.01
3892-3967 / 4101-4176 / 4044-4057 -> -1.54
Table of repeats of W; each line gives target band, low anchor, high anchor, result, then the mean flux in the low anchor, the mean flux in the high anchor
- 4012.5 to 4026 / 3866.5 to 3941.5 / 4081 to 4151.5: -2.1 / 1.99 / 2.07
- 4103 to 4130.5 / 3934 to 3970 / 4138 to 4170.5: 3.4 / 1.9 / 2.29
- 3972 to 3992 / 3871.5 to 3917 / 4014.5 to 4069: 2.6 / 1.94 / 2.36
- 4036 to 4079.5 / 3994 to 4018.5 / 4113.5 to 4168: -1.0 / 2.25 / 2.17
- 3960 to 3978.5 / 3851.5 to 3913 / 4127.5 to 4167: 4.2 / 2.07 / 2.22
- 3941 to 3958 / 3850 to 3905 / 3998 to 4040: 1.1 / 2.06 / 2.36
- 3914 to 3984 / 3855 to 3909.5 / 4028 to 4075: 9.1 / 2.07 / 2.33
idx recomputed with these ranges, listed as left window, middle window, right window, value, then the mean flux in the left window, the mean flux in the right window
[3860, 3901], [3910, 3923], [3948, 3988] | -0.06 mag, 2.06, 1.85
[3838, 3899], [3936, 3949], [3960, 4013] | 0.03 mag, 2.01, 1.98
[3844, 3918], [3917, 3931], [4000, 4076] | 0.06 mag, 2.05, 2.32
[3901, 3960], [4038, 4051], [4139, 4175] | -0.12 mag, 2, 2.26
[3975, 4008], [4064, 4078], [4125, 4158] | 0.02 mag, 2.12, 2.2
